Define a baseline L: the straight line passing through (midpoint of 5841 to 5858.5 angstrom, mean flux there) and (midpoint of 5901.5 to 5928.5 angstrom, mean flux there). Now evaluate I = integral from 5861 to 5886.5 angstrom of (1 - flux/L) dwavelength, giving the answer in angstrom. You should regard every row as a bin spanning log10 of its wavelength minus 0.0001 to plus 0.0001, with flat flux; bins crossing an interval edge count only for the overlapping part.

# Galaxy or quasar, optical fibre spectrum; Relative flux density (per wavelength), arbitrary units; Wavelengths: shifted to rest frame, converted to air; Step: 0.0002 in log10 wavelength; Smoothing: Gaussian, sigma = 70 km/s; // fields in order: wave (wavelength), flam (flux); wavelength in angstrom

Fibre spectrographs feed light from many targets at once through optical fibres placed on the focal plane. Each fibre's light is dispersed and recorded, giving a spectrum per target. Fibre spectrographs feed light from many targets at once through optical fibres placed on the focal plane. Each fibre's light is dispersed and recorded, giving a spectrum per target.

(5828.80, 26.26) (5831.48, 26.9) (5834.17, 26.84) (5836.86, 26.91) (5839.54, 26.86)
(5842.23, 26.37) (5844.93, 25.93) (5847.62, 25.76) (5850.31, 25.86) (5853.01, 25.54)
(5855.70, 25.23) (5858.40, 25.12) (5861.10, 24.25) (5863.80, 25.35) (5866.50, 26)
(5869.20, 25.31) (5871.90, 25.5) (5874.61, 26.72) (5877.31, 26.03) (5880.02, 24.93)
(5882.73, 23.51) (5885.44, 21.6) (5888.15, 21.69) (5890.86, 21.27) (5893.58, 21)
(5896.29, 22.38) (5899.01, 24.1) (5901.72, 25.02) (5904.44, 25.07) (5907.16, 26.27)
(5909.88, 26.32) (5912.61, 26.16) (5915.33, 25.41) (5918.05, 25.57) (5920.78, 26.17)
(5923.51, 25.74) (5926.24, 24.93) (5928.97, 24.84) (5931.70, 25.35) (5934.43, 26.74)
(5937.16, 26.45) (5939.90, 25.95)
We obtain 0.7 angstrom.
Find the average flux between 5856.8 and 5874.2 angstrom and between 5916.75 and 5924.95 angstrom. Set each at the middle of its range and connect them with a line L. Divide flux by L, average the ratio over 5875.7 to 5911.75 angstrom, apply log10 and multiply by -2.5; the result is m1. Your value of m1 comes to 0.08 mag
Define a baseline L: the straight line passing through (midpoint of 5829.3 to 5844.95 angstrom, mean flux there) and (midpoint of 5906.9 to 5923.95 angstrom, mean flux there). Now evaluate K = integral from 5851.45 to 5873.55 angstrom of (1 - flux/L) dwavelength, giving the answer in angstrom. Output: 0.9 angstrom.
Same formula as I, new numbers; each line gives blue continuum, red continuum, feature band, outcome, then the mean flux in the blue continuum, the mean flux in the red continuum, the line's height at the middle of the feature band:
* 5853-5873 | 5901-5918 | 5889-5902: 1.6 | 25.3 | 25.7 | 25.6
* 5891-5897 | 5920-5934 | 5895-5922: -2.3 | 21.5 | 25.5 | 23.3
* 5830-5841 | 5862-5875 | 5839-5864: 0.7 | 26.9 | 25.7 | 26.3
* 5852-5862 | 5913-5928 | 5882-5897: 2.1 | 25.1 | 25.6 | 25.3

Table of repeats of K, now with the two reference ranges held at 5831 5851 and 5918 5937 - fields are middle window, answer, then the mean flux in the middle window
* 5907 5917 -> -0.1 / 26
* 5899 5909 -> 0.2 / 25.3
